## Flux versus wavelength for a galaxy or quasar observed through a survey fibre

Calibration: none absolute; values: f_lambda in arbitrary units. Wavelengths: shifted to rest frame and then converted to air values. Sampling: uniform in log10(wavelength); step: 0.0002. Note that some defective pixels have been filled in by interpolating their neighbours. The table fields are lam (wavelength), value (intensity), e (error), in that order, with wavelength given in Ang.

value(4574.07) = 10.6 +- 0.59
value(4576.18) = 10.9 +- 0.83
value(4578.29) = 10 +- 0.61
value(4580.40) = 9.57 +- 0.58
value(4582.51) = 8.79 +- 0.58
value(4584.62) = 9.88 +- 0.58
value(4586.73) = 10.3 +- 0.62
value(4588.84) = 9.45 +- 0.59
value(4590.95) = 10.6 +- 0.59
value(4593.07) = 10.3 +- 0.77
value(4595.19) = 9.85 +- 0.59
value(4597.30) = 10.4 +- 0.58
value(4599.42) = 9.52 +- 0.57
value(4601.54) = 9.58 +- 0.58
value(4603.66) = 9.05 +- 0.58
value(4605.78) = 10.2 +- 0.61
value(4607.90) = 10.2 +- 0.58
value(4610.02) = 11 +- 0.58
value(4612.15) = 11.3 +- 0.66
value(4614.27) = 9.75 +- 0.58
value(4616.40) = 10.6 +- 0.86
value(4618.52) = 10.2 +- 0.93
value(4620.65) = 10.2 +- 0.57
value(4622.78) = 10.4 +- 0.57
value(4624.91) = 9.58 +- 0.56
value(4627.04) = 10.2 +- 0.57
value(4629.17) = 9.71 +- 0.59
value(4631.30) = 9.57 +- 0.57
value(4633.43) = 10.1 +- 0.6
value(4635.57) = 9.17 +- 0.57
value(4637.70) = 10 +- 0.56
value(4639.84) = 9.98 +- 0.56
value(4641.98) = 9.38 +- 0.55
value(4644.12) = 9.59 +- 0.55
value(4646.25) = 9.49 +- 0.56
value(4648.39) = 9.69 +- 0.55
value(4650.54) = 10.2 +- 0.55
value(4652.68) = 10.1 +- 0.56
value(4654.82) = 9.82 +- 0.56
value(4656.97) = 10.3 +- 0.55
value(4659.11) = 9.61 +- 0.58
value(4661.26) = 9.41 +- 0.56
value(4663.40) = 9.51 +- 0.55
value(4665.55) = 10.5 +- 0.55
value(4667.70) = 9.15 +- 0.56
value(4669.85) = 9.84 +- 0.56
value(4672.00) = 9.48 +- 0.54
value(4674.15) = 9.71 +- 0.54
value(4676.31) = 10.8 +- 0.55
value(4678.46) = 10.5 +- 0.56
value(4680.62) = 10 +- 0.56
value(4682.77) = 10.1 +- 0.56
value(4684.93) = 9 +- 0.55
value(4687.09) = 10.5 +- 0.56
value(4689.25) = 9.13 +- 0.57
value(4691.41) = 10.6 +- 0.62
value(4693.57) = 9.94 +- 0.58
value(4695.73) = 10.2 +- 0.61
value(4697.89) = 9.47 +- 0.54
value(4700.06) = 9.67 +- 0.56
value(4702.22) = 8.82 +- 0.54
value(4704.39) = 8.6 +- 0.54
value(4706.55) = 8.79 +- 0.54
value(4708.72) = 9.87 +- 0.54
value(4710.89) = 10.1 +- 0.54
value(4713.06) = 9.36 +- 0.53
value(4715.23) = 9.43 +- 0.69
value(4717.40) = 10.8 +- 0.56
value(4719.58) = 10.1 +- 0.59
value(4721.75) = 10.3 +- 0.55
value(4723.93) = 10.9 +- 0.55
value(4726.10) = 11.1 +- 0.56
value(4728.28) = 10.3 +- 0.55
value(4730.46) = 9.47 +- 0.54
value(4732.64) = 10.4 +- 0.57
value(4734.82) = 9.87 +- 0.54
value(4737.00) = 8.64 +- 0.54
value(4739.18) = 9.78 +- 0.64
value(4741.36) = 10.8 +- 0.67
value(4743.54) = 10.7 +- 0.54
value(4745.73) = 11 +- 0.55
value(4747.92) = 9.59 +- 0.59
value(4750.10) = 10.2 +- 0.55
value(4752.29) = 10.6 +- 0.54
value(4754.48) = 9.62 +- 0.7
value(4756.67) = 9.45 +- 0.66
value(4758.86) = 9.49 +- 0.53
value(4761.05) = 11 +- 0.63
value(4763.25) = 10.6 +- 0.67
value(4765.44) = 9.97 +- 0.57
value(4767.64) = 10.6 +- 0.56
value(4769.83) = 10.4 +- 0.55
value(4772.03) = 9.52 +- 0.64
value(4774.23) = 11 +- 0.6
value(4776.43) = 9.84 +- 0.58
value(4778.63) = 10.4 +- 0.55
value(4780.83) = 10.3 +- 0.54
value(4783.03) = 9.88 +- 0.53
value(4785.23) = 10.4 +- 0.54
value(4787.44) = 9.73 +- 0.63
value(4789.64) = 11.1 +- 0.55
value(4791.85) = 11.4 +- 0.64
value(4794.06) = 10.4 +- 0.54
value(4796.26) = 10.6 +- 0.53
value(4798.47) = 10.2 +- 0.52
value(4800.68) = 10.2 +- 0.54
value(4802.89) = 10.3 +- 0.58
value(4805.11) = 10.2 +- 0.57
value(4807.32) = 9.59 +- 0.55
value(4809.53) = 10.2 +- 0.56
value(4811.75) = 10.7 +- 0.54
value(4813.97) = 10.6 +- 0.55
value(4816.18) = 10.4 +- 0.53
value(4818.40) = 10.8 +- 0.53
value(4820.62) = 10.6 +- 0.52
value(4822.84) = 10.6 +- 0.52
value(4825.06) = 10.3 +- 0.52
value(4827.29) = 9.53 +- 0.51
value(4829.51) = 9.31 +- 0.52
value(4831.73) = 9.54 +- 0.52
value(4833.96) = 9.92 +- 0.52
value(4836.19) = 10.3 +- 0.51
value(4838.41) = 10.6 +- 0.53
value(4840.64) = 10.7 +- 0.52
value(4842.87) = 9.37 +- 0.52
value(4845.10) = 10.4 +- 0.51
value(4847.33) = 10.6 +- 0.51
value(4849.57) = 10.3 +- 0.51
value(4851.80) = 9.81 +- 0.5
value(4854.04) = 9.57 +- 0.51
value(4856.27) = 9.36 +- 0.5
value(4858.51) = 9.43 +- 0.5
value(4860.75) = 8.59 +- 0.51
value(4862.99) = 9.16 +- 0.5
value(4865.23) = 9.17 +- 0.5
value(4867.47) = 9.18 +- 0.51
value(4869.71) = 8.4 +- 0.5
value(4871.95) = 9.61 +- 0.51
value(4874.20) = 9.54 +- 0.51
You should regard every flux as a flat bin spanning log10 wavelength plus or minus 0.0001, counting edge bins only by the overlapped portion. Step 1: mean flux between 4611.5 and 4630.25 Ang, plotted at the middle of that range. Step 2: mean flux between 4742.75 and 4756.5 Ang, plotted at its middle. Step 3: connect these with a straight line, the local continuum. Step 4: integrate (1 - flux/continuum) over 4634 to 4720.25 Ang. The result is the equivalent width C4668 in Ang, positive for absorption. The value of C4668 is 3.7 Ang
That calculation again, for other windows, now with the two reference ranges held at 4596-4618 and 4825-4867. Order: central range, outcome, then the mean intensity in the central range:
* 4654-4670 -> 0.5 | 9.76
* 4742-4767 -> -0.8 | 10.2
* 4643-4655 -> 0.3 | 9.82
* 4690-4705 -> 0.6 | 9.64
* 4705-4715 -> 0.5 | 9.48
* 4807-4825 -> -1.2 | 10.5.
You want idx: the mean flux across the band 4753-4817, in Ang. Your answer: 10.3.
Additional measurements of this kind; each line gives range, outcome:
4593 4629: 10.1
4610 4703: 9.91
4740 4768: 10.3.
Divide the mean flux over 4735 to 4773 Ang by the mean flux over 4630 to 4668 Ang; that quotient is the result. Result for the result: 1.04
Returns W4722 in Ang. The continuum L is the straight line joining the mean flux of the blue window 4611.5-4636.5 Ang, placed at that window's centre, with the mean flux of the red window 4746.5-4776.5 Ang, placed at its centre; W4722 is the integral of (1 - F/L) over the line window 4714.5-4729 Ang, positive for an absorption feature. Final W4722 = -0.5 Ang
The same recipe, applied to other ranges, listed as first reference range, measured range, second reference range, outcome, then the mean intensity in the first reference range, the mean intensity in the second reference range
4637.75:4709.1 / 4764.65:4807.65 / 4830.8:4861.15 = -1.98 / 9.75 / 9.92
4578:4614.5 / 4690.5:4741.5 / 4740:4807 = 1.68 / 9.99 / 10.3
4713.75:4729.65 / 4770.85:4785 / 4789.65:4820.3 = 0.35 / 10.4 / 10.5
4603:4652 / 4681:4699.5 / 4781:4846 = 0.40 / 9.99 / 10.3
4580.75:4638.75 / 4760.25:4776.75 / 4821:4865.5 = -0.80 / 9.99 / 9.85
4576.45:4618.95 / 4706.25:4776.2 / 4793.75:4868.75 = -0.76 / 10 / 10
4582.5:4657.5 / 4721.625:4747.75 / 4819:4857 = -0.59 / 9.97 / 10.1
